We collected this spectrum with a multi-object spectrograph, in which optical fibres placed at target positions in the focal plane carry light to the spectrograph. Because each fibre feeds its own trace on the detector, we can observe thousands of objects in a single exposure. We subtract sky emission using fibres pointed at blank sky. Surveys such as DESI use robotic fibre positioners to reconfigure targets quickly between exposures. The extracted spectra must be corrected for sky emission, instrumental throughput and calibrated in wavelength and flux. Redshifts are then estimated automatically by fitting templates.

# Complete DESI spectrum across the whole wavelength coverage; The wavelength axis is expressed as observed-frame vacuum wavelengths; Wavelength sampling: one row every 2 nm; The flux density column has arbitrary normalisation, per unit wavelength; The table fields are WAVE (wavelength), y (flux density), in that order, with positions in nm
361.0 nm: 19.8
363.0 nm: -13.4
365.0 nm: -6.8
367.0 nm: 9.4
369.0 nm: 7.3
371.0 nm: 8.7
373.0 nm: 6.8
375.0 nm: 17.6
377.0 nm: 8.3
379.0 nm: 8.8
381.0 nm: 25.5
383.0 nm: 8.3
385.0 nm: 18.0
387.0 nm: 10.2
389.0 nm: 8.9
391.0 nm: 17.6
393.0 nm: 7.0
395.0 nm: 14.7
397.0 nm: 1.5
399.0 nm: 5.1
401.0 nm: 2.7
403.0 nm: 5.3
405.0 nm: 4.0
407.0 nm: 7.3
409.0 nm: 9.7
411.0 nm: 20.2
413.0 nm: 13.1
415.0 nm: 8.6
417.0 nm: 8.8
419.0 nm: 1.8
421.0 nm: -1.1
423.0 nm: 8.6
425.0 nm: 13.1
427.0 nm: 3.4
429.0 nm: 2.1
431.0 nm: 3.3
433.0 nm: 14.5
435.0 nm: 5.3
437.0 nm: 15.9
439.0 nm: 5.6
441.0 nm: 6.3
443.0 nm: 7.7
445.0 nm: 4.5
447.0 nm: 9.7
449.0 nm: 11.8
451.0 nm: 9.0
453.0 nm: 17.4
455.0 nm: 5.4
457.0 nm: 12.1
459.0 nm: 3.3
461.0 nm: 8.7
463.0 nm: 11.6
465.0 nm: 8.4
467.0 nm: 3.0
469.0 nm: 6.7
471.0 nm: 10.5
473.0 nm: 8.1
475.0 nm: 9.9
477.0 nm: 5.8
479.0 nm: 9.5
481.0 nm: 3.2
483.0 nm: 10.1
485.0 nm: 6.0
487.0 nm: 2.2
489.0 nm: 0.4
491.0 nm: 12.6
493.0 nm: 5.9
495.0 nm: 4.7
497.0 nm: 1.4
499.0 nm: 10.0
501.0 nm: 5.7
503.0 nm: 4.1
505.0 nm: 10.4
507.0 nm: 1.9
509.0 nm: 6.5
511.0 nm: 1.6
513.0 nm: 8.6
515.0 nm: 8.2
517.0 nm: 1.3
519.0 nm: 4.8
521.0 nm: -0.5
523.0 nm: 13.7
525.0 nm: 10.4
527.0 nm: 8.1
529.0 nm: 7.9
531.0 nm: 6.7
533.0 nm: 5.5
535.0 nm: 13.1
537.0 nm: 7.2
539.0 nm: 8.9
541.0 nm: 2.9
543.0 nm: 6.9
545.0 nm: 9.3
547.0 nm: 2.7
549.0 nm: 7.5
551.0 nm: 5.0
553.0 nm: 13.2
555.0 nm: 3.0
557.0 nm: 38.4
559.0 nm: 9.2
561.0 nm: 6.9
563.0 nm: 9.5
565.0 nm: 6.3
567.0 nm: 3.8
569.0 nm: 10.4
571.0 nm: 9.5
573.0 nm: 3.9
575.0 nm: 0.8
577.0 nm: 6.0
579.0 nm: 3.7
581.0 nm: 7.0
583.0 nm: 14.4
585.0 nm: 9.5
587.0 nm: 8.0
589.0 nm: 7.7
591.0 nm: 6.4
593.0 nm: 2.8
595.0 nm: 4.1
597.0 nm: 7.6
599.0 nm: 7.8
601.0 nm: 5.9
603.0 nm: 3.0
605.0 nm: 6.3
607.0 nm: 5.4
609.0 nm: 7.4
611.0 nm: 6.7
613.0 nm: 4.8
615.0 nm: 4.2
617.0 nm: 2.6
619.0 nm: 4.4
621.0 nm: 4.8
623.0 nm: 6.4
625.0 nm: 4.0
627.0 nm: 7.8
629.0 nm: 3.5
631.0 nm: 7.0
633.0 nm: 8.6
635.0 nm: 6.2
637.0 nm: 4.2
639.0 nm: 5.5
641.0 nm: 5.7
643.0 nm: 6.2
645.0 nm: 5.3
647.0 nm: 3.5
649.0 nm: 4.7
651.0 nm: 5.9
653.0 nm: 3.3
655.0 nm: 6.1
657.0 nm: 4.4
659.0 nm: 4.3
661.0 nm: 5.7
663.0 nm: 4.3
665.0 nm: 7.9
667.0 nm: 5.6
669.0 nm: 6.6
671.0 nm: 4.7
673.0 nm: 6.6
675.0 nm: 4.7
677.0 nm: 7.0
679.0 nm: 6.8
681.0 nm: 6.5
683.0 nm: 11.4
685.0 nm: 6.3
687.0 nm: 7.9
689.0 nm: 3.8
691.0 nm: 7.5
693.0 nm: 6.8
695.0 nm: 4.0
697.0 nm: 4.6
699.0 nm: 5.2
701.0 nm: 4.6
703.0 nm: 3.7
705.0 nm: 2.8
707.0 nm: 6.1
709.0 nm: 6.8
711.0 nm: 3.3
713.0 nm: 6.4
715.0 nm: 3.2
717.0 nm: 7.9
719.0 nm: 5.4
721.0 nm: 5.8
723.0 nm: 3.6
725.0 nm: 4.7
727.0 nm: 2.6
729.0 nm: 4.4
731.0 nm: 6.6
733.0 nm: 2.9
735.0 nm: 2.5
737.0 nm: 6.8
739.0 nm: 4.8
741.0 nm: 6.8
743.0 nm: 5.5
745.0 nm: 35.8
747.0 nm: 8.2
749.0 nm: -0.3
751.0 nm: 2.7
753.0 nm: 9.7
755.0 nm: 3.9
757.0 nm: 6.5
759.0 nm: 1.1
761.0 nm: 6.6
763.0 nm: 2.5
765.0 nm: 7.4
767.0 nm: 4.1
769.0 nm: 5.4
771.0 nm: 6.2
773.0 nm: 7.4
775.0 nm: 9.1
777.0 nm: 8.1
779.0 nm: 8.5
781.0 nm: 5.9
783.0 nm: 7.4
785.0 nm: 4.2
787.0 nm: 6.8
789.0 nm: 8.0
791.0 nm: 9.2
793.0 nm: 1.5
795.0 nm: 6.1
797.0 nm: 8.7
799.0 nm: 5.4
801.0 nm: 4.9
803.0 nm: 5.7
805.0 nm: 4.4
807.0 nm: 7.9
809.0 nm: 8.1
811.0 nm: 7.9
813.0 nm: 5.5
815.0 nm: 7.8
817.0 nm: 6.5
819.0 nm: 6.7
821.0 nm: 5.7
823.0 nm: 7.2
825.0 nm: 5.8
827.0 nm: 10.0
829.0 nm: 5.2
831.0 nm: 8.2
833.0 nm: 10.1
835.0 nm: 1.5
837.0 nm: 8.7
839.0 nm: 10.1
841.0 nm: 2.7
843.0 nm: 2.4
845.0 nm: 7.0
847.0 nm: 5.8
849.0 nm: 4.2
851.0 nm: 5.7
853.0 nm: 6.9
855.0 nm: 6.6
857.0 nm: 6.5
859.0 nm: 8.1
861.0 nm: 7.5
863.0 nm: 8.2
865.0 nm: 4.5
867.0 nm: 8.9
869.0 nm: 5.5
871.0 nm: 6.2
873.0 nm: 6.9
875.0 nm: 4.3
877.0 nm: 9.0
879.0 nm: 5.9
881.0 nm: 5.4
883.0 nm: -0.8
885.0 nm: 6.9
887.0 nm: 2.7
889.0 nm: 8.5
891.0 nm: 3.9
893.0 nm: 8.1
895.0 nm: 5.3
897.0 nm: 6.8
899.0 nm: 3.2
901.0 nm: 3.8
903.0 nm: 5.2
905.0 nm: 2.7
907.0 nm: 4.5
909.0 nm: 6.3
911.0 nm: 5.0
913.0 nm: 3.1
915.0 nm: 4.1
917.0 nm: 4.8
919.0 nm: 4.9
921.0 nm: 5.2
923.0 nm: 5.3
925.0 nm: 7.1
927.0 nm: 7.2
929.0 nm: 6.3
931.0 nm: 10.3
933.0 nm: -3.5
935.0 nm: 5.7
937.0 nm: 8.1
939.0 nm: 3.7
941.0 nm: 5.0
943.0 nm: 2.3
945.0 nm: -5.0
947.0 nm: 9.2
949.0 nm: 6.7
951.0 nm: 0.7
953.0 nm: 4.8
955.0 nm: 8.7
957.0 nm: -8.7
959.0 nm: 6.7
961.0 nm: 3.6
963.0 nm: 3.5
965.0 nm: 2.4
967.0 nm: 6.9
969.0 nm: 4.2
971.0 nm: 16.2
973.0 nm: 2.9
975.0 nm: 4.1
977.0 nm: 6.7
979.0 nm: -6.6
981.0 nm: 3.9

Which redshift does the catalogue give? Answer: 0.997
